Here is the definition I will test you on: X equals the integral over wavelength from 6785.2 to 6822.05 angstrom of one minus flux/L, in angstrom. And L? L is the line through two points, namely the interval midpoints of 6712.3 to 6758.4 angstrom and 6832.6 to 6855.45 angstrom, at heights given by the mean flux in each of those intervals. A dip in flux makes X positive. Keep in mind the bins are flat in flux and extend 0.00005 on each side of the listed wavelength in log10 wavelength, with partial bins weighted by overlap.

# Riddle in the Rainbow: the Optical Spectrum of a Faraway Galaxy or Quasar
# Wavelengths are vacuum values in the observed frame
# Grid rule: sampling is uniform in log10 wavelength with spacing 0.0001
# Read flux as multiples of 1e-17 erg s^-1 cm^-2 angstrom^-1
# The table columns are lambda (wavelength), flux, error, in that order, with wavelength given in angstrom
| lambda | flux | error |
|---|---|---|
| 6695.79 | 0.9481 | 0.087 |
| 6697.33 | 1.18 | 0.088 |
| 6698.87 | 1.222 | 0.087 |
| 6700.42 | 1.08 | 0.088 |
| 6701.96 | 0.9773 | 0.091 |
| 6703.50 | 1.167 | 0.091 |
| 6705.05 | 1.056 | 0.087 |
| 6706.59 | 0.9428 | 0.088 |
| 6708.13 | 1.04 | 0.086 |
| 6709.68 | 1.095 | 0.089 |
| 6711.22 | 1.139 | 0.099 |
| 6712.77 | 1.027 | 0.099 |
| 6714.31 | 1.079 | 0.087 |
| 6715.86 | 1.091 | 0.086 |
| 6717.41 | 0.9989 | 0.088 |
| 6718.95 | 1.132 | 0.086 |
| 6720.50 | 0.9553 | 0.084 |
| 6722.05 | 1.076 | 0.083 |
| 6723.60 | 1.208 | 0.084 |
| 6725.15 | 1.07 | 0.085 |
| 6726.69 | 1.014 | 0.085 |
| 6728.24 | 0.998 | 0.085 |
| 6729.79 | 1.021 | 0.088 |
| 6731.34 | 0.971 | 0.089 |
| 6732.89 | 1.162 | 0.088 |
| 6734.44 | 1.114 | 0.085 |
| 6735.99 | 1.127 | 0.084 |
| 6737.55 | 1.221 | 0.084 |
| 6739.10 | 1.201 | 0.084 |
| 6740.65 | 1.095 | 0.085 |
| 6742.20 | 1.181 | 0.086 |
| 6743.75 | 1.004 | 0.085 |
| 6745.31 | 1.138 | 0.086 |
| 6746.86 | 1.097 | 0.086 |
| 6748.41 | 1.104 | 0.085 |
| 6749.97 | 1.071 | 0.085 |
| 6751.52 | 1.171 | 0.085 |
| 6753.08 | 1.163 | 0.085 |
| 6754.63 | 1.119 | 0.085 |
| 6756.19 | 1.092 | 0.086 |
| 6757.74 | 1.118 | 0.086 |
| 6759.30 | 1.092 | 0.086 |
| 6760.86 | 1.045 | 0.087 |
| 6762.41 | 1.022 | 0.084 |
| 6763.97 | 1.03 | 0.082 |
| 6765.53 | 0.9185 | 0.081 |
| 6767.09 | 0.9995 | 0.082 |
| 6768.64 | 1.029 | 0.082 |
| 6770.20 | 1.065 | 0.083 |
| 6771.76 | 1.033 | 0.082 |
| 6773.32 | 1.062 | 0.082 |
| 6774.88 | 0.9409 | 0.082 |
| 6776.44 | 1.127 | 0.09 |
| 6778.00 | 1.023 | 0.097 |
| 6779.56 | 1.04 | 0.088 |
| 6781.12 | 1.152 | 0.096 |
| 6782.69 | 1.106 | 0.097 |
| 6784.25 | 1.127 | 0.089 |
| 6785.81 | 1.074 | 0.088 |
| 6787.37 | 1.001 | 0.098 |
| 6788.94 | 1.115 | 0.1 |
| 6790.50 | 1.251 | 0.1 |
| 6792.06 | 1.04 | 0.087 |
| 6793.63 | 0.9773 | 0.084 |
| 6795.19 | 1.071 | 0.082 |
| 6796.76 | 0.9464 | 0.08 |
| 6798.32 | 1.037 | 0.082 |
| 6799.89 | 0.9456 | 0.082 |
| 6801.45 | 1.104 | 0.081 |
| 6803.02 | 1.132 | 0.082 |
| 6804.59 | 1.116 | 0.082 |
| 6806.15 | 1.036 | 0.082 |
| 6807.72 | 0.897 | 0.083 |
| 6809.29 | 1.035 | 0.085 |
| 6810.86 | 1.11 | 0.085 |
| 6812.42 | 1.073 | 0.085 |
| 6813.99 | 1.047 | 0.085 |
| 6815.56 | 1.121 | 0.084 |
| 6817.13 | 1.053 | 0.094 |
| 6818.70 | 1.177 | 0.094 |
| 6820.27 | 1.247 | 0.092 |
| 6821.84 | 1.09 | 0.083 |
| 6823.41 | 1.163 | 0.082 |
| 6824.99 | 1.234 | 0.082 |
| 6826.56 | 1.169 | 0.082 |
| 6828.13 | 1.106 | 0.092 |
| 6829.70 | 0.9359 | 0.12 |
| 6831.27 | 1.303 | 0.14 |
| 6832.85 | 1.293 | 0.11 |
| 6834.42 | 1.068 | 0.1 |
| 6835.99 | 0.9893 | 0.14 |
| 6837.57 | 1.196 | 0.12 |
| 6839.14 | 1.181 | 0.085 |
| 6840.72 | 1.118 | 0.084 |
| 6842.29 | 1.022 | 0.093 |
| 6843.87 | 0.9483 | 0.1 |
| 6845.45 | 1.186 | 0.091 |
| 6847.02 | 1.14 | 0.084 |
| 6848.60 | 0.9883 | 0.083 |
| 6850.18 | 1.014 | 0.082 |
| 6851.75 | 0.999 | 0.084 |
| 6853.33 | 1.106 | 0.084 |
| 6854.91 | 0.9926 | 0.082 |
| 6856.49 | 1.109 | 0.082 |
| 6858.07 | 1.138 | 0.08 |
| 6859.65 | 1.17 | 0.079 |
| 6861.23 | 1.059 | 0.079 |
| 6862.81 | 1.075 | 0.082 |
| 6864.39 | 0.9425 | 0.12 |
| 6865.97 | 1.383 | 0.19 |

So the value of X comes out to 0.5 angstrom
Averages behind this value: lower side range 1.09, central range 1.07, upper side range 1.08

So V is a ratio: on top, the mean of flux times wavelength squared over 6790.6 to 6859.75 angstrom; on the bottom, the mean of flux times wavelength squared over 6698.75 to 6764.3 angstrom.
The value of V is 1.0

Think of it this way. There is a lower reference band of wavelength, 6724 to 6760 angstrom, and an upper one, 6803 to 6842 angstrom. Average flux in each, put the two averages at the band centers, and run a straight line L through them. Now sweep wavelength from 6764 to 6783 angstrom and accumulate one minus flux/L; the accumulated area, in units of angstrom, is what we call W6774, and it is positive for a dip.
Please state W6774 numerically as 1.2 angstrom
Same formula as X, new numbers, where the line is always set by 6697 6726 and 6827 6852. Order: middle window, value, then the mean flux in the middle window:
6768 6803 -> 1.0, 1.06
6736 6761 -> -0.9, 1.12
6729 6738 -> -0.1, 1.1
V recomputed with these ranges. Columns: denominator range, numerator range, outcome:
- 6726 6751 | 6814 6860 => 1.04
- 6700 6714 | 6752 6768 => 1.02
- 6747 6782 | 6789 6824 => 1.02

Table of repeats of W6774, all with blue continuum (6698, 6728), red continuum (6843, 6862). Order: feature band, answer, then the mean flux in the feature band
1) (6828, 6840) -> -0.7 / 1.14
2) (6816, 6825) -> -0.7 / 1.15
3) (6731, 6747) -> -0.8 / 1.12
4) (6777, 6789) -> -0.1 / 1.08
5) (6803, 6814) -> 0.2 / 1.05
